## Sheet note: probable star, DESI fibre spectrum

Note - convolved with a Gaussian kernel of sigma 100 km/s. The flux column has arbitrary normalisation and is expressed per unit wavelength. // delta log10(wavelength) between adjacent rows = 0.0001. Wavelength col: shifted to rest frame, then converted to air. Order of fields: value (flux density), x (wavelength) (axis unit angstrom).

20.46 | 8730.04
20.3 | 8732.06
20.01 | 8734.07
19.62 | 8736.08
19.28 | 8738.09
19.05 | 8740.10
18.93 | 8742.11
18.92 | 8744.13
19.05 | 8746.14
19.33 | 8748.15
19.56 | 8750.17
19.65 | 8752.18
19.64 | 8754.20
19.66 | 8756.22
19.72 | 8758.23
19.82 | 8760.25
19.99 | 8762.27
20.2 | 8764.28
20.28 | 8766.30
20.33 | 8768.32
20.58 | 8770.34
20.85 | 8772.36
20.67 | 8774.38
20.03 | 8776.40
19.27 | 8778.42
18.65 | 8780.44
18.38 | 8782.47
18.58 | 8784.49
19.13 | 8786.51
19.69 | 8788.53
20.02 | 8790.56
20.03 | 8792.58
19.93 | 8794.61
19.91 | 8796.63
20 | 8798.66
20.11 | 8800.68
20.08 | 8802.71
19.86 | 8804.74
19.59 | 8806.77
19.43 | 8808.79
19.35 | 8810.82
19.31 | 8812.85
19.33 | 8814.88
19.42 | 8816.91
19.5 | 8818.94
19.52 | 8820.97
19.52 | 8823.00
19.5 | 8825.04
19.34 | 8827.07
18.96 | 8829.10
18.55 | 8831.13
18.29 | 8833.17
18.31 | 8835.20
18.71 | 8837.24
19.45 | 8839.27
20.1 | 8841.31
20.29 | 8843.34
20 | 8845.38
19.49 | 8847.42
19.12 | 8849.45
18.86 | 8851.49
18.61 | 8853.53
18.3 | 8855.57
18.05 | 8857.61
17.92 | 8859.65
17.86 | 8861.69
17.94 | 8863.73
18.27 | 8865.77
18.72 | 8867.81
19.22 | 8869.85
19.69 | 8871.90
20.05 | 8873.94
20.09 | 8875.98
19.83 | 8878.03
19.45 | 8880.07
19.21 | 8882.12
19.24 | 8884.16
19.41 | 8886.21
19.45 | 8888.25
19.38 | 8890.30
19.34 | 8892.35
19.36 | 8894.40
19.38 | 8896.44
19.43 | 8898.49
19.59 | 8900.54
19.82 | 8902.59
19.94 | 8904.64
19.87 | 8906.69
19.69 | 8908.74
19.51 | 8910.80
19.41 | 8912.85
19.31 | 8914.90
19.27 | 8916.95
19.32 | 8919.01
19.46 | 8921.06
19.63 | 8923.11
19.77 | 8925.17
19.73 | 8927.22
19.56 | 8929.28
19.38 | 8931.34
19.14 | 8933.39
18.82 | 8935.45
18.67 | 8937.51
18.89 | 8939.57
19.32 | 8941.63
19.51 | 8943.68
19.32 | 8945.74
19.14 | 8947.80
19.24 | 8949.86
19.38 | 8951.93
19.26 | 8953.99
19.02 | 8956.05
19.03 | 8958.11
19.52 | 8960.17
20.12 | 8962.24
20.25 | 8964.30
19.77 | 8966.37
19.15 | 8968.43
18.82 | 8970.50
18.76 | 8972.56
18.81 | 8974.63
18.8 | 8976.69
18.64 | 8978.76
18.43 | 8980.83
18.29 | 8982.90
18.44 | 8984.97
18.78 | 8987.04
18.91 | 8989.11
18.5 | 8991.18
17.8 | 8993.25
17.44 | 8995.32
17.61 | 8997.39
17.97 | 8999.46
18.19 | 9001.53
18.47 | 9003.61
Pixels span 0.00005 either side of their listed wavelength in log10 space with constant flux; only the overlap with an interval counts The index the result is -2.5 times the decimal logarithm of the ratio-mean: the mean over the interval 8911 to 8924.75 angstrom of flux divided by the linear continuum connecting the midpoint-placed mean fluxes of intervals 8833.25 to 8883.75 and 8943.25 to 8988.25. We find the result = -0.02 mag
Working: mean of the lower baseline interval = 19.1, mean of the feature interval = 19.4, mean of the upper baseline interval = 19.1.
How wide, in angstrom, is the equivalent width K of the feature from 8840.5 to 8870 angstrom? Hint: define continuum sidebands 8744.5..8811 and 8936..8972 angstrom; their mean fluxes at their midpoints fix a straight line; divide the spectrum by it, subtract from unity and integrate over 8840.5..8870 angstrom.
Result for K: 1.1 angstrom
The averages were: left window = 19.7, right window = 19.3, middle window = 18.8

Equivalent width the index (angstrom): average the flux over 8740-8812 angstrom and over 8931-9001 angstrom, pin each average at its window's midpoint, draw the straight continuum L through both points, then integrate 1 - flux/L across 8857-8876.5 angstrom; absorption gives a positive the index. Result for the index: 0.5 angstrom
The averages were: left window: 19.7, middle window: 18.8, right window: 18.9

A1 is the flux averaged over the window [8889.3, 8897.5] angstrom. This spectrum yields 19.4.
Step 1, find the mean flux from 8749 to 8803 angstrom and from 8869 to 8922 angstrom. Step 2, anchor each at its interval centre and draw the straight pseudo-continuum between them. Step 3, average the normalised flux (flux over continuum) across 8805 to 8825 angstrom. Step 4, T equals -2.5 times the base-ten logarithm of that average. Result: 0.01 mag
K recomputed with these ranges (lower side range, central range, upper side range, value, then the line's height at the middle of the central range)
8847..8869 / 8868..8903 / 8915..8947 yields -1.3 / 18.8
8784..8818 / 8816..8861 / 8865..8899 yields 1.1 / 19.5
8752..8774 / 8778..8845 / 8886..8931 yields 1.7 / 19.9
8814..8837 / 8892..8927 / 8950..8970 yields -0.4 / 19.3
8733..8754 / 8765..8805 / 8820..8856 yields -1.1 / 19.3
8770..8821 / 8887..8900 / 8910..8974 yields 0.0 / 19.4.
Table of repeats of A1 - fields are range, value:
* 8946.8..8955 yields 19.2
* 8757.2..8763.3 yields 19.9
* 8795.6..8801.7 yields 20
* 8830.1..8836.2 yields 18.4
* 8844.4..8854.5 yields 19.2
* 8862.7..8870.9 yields 18.5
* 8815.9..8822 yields 19.5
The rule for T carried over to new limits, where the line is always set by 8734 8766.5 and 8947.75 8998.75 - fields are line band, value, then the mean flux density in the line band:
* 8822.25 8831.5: 0.01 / 19.2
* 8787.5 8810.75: -0.03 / 19.9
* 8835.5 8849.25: -0.02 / 19.6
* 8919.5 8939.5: -0.02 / 19.3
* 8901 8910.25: -0.04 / 19.8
